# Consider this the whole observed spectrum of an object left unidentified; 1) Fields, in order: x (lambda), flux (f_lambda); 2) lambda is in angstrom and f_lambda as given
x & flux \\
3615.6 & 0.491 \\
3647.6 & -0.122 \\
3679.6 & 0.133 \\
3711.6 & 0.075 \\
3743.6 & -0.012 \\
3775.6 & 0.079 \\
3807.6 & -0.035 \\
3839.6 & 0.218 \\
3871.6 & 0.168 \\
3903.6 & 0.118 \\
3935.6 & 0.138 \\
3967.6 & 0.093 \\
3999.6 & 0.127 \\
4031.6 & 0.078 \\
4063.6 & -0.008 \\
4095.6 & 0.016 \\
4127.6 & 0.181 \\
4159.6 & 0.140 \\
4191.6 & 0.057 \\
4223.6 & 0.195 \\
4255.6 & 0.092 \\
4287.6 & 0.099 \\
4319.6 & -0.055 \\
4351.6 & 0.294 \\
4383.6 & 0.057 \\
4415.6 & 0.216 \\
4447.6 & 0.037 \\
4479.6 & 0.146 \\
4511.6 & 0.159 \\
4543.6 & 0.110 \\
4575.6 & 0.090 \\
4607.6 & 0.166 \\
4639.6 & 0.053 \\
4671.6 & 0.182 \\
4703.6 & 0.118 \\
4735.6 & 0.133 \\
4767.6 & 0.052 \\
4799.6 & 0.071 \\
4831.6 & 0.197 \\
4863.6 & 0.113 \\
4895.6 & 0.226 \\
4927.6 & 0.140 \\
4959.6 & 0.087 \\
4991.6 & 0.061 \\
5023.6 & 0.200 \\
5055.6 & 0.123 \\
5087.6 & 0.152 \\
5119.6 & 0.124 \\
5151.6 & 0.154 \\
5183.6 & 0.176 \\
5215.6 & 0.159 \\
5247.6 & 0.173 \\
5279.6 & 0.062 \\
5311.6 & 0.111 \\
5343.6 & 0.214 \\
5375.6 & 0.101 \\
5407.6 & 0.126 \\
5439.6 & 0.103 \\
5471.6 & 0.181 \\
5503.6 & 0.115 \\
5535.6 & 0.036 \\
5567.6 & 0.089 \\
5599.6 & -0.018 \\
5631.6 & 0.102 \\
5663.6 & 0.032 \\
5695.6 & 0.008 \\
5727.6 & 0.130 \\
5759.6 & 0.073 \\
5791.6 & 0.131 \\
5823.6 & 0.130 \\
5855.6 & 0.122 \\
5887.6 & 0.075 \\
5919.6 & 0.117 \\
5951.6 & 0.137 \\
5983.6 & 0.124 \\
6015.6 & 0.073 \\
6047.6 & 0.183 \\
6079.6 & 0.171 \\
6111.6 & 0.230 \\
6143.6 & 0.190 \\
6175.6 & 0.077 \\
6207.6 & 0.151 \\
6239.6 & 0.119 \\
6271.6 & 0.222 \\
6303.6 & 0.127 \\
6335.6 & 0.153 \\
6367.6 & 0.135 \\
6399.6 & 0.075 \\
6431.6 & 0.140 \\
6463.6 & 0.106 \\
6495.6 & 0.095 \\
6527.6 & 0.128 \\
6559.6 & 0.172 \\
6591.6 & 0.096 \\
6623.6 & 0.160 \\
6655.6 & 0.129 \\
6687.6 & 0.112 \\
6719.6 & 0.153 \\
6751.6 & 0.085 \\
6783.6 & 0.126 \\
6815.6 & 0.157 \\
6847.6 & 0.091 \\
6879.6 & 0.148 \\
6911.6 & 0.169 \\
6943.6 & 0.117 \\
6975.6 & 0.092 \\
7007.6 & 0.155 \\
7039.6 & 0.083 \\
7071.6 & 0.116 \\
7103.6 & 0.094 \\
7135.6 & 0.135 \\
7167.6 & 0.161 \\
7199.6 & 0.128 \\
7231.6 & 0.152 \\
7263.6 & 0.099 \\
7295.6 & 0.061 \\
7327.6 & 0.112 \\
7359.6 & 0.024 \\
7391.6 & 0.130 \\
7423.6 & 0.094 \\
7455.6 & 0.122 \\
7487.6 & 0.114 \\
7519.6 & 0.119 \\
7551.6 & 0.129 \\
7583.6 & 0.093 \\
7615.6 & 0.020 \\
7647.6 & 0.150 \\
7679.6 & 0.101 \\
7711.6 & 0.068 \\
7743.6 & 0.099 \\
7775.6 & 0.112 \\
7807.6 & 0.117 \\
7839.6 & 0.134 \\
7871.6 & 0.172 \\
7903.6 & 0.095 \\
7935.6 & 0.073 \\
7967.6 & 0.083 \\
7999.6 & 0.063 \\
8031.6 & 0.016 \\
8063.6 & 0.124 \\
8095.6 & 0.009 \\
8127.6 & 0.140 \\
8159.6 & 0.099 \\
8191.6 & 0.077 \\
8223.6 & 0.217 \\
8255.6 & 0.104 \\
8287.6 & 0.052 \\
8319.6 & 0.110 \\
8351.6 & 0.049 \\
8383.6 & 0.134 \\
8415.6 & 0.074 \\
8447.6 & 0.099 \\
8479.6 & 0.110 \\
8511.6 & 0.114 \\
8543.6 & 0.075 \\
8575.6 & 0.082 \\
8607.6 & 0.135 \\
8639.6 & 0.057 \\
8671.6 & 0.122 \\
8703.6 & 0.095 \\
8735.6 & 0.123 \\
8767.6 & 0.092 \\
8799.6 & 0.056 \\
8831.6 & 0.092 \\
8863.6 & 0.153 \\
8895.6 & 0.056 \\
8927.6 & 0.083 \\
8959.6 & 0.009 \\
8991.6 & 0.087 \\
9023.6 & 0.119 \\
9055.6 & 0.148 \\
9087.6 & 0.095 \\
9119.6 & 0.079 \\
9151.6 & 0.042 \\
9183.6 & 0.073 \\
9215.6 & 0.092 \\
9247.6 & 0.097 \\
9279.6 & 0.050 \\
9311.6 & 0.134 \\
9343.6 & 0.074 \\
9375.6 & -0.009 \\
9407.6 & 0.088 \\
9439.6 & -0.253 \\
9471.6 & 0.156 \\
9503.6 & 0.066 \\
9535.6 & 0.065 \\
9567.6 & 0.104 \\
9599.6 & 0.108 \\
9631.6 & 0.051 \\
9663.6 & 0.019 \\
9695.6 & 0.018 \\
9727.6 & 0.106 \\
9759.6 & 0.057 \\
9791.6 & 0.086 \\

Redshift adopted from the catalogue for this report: 0.252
